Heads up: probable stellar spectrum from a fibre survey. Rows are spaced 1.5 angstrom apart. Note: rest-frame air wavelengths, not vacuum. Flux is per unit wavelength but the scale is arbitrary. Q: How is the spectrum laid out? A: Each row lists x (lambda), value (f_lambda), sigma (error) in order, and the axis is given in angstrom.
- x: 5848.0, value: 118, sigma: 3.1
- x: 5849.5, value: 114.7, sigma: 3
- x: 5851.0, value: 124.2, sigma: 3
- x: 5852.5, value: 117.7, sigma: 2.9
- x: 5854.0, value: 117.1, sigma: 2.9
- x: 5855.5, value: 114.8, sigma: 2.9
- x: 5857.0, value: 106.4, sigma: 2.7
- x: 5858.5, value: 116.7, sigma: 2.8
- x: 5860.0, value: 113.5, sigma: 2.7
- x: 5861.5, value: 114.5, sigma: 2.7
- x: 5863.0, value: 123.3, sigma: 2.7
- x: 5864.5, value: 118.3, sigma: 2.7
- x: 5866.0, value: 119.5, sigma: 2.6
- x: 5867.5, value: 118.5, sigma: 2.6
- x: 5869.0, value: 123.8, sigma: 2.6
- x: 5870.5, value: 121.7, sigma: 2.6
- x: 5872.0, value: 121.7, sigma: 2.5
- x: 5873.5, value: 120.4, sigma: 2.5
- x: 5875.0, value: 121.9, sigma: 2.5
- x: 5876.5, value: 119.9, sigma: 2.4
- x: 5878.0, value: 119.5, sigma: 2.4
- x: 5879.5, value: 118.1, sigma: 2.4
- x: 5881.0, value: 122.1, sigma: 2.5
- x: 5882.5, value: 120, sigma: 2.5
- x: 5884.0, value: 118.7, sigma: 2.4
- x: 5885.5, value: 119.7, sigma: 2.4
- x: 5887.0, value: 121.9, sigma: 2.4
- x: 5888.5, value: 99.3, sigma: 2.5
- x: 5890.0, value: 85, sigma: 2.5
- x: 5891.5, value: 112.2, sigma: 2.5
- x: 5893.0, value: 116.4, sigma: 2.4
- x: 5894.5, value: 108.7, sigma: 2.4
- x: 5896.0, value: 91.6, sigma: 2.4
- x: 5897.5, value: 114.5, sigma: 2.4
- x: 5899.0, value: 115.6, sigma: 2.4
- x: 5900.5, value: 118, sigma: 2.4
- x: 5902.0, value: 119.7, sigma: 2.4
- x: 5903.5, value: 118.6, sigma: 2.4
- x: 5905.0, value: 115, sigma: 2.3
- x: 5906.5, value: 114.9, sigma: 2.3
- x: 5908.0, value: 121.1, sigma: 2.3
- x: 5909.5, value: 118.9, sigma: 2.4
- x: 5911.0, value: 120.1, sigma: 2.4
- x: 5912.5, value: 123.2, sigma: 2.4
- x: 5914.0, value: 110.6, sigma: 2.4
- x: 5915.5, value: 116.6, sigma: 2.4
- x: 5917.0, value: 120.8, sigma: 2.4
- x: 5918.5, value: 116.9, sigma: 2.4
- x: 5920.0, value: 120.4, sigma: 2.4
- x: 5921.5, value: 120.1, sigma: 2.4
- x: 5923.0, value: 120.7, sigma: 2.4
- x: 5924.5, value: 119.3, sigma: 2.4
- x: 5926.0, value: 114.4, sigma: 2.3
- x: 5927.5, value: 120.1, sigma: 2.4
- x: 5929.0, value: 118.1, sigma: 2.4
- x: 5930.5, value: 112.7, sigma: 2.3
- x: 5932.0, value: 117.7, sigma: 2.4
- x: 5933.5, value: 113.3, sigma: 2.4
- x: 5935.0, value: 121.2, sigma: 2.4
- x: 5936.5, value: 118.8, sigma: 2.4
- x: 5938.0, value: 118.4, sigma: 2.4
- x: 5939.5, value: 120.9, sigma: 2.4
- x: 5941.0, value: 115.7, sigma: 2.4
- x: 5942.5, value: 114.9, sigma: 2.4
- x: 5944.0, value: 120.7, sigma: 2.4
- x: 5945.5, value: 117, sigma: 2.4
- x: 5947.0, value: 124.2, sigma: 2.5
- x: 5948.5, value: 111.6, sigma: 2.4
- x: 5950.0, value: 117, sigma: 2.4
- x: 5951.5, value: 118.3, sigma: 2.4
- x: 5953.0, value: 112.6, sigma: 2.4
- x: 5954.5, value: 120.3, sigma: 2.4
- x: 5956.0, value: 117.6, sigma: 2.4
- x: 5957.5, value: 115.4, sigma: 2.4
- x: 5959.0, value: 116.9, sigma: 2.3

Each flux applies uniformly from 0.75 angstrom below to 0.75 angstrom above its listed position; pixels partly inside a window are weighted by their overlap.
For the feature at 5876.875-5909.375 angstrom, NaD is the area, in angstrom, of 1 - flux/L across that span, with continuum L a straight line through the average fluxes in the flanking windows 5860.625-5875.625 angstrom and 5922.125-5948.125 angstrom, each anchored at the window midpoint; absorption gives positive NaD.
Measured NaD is 1.5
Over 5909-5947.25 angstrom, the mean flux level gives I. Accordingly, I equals 118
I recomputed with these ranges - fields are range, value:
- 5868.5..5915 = 116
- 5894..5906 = 113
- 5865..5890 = 118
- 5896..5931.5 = 117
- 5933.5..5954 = 118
